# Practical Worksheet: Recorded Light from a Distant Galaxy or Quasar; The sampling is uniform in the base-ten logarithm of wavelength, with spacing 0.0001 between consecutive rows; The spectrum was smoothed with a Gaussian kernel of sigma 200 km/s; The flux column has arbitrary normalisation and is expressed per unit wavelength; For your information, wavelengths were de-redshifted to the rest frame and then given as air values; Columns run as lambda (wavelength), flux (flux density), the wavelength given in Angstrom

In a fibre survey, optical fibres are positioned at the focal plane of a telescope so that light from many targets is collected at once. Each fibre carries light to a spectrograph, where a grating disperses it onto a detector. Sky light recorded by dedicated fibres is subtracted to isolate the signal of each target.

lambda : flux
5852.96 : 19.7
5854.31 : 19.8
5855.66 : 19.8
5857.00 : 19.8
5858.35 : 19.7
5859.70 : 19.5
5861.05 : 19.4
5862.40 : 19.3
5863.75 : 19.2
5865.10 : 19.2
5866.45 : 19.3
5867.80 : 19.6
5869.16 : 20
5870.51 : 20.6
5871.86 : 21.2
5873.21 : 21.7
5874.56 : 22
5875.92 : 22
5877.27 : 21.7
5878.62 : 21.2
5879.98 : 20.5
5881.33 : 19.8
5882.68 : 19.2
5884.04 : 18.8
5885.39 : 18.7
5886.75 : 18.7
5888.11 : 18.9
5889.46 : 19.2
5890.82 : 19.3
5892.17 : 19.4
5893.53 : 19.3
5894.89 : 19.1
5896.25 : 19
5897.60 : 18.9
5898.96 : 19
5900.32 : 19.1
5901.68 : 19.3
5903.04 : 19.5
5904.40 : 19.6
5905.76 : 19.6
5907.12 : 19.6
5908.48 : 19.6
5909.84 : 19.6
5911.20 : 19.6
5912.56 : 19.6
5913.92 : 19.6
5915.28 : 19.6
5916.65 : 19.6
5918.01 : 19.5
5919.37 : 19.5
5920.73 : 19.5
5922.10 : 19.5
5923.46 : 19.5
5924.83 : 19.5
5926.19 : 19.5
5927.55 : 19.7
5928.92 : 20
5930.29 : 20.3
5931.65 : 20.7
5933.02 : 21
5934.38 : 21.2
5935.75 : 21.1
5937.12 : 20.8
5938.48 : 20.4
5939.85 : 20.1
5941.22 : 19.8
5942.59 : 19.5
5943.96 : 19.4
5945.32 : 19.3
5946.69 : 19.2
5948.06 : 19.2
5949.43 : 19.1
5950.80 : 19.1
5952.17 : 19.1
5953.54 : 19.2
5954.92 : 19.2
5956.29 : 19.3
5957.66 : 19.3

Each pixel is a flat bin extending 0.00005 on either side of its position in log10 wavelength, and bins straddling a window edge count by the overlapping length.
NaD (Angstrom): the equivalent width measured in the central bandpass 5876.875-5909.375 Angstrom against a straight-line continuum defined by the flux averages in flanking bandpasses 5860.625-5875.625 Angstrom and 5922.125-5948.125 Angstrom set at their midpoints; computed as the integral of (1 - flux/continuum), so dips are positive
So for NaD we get 1.1 Angstrom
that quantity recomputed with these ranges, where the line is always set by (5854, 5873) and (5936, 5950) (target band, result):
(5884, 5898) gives 0.5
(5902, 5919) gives 0.2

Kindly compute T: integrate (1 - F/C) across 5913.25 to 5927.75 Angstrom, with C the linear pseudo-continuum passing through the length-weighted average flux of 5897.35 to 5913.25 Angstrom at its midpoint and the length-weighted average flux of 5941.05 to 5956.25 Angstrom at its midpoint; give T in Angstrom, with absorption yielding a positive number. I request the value -0.1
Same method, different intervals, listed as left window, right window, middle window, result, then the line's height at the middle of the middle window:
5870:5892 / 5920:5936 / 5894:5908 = 0.6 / 20.2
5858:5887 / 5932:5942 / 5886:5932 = 2.1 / 20.4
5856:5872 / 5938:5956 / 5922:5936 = -0.5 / 19.5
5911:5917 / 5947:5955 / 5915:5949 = -0.9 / 19.4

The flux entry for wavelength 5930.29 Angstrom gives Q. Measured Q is 20.3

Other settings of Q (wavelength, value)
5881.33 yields 19.8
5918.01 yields 19.5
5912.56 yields 19.6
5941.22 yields 19.8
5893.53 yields 19.3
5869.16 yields 20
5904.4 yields 19.6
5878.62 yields 21.2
